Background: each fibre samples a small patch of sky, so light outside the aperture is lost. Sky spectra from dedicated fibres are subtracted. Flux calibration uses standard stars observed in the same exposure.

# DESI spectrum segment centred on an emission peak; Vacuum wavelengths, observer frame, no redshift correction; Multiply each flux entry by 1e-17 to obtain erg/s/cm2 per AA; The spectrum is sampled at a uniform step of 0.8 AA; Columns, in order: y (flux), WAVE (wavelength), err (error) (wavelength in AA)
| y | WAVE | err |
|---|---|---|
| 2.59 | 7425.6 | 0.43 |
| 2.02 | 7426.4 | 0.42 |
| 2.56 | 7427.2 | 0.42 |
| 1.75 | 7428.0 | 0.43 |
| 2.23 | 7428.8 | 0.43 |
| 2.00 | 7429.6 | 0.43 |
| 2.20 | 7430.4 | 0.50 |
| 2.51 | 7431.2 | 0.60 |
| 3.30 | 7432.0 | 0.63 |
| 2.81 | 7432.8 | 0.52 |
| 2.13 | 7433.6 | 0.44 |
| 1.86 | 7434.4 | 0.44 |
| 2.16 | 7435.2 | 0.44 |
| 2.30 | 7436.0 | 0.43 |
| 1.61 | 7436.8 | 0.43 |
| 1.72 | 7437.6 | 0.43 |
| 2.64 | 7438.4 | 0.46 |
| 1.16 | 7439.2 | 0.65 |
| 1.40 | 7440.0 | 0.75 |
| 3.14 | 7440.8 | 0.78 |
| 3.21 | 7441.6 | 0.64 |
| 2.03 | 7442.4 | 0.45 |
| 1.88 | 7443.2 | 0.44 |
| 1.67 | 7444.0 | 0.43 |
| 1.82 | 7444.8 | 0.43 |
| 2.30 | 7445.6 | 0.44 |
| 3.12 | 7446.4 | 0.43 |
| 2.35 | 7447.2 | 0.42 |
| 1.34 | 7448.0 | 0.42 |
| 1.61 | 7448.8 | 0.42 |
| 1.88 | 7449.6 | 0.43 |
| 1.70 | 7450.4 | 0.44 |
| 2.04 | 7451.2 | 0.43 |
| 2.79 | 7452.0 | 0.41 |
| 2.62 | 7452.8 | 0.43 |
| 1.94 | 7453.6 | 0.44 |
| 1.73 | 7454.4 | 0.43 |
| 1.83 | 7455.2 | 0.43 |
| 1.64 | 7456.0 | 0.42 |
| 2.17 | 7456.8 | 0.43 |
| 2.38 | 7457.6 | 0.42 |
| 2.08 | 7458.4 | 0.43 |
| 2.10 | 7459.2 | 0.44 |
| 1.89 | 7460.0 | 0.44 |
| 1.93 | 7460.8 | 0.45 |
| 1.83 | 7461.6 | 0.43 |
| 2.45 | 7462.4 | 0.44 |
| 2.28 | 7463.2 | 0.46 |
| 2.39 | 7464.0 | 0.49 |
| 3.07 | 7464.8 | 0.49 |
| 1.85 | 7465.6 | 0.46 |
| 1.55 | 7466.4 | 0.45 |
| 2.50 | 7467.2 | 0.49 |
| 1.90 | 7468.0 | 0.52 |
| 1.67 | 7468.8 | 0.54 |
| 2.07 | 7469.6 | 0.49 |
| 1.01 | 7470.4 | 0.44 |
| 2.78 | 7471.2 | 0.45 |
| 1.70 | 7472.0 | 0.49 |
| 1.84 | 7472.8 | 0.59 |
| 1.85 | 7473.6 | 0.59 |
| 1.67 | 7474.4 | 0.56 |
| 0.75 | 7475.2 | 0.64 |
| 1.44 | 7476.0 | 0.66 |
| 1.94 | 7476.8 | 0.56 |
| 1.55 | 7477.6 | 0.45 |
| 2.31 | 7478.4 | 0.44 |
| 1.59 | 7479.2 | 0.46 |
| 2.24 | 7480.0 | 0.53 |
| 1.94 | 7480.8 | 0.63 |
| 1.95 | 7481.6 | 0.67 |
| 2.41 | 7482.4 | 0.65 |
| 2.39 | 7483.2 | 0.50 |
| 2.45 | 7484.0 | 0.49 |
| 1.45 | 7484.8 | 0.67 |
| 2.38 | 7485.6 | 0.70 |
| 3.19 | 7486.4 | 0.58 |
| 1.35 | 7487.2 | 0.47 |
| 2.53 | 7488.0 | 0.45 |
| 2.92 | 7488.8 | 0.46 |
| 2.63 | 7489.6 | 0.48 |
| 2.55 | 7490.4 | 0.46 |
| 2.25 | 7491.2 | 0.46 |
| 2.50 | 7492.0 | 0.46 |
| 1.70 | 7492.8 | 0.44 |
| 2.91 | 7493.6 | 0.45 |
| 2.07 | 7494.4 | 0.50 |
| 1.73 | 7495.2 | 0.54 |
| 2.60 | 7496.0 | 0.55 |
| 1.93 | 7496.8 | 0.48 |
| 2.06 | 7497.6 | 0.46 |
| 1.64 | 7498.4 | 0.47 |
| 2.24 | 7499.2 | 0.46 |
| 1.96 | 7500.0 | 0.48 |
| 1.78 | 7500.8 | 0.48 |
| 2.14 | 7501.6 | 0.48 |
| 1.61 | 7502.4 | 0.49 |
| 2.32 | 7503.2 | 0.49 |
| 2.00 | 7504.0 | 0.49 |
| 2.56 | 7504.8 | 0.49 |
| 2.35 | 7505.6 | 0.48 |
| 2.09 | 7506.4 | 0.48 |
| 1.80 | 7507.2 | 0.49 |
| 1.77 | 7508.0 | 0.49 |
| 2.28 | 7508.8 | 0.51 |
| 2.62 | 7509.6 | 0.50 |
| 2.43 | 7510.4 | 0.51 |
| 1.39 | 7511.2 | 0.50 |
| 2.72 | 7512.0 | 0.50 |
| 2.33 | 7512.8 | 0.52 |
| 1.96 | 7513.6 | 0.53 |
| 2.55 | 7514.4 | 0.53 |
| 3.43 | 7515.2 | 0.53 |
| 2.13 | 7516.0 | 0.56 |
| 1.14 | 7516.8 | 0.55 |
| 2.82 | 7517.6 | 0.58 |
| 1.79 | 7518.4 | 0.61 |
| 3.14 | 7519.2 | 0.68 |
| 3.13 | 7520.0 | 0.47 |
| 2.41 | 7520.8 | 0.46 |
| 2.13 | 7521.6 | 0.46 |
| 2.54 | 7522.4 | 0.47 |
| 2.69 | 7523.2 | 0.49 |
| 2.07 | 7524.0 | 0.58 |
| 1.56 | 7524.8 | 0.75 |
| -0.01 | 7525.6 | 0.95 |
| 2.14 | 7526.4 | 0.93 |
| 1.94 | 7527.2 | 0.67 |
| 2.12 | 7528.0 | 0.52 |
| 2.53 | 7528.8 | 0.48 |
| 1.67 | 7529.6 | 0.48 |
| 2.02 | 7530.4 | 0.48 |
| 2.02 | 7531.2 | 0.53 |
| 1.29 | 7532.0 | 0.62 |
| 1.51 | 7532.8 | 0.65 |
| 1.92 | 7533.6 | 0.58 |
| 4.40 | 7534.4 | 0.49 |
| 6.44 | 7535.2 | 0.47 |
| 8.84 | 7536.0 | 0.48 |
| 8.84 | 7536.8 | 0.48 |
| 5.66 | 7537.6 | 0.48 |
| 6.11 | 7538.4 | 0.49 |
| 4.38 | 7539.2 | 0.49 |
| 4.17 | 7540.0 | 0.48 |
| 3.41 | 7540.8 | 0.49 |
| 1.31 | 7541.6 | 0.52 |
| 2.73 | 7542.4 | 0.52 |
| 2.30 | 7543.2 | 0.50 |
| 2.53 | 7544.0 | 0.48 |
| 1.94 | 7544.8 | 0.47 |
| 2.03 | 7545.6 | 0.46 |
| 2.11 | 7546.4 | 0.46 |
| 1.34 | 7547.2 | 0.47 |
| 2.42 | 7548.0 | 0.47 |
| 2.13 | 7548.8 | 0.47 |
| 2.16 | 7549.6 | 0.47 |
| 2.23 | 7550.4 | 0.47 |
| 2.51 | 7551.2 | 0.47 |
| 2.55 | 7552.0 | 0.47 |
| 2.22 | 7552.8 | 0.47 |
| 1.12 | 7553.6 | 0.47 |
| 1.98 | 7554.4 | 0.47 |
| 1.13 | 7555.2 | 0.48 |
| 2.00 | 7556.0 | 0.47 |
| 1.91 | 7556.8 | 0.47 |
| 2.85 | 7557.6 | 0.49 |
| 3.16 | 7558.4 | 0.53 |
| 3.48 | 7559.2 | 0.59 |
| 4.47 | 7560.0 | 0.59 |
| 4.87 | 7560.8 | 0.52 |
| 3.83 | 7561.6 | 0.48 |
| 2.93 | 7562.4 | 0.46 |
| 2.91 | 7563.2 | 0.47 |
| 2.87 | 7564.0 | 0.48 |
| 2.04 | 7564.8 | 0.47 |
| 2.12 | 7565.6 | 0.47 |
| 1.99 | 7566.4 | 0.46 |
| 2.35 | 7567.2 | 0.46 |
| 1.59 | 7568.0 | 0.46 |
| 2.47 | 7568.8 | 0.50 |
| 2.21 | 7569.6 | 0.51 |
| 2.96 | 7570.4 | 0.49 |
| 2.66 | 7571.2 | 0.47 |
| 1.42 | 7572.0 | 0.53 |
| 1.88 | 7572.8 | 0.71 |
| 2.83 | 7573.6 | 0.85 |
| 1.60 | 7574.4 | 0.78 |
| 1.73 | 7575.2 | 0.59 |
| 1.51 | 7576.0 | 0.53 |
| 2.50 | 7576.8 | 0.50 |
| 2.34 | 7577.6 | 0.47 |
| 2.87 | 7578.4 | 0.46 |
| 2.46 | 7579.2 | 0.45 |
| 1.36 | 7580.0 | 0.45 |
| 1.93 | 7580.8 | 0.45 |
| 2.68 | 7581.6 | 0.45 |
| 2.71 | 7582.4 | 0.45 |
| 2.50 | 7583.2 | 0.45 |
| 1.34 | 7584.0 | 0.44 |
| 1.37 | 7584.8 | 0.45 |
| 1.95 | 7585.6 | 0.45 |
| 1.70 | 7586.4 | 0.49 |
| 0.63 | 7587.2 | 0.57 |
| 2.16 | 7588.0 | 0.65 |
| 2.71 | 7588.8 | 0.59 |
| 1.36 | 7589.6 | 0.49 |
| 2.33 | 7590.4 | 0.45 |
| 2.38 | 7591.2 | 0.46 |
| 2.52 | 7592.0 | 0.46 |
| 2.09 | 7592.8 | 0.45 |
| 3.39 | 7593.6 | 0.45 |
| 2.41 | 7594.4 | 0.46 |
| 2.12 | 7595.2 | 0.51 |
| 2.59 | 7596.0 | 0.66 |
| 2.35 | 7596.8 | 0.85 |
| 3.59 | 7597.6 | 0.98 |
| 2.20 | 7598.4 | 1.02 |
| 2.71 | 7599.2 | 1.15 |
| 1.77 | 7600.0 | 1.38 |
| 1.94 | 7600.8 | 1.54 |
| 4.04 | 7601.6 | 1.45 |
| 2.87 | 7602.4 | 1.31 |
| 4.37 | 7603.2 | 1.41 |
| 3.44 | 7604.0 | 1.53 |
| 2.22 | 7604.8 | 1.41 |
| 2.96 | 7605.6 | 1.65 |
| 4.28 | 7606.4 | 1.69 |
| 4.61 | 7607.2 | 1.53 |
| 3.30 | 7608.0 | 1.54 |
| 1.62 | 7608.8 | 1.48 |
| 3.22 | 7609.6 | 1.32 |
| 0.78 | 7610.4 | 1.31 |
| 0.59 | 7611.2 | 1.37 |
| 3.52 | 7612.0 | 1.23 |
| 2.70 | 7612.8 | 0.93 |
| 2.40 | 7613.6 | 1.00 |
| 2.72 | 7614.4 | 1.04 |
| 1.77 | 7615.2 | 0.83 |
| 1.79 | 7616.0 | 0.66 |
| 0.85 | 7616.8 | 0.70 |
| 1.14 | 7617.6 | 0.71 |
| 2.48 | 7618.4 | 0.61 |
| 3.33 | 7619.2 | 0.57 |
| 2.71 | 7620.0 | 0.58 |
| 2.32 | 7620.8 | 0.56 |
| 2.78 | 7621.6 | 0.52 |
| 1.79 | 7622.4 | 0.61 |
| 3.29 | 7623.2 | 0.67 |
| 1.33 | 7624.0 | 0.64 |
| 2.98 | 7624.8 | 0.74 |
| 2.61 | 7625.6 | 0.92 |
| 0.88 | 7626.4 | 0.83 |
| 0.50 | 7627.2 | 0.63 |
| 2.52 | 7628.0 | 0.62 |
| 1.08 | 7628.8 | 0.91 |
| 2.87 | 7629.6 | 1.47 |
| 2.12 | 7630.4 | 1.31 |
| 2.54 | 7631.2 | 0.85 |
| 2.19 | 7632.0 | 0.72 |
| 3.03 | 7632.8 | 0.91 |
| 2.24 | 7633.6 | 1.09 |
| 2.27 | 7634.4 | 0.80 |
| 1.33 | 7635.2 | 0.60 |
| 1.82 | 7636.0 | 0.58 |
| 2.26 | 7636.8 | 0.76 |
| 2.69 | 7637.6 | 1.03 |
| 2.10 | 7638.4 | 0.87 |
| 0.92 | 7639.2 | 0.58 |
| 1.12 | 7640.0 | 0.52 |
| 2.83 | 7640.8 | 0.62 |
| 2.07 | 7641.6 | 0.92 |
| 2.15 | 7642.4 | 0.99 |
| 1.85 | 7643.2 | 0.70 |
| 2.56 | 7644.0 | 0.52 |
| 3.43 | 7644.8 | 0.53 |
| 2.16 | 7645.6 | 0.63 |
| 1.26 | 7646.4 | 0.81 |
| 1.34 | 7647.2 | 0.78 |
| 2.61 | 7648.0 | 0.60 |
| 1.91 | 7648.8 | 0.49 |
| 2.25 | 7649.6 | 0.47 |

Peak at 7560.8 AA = [N II]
